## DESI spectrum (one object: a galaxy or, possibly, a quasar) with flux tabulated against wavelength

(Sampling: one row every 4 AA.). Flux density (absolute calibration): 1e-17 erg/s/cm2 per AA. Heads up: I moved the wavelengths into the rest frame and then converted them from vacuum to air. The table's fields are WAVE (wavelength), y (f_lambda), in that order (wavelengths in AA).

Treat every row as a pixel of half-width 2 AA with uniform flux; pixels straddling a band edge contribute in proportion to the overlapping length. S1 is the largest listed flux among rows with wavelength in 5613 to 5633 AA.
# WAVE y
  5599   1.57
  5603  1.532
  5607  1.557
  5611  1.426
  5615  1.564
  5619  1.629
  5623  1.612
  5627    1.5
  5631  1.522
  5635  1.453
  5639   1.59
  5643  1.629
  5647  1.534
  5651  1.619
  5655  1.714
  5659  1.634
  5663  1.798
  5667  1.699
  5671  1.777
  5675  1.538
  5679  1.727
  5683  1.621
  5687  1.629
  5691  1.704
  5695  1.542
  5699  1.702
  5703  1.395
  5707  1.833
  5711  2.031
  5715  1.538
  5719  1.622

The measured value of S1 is 1.629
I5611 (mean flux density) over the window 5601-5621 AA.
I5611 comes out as 1.54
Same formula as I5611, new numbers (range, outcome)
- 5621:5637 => 1.52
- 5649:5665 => 1.69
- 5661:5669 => 1.75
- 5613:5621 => 1.6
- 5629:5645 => 1.55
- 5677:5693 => 1.67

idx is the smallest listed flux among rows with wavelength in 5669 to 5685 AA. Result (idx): 1.538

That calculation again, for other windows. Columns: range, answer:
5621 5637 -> 1.453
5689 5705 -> 1.395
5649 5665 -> 1.619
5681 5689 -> 1.621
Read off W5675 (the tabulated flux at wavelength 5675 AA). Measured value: 1.538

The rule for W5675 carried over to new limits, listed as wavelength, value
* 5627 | 1.5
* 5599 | 1.57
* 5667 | 1.699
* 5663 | 1.798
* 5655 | 1.714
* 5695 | 1.542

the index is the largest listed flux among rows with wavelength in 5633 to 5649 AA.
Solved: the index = 1.629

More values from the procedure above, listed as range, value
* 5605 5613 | 1.557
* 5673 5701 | 1.727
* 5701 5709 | 1.833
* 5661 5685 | 1.798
